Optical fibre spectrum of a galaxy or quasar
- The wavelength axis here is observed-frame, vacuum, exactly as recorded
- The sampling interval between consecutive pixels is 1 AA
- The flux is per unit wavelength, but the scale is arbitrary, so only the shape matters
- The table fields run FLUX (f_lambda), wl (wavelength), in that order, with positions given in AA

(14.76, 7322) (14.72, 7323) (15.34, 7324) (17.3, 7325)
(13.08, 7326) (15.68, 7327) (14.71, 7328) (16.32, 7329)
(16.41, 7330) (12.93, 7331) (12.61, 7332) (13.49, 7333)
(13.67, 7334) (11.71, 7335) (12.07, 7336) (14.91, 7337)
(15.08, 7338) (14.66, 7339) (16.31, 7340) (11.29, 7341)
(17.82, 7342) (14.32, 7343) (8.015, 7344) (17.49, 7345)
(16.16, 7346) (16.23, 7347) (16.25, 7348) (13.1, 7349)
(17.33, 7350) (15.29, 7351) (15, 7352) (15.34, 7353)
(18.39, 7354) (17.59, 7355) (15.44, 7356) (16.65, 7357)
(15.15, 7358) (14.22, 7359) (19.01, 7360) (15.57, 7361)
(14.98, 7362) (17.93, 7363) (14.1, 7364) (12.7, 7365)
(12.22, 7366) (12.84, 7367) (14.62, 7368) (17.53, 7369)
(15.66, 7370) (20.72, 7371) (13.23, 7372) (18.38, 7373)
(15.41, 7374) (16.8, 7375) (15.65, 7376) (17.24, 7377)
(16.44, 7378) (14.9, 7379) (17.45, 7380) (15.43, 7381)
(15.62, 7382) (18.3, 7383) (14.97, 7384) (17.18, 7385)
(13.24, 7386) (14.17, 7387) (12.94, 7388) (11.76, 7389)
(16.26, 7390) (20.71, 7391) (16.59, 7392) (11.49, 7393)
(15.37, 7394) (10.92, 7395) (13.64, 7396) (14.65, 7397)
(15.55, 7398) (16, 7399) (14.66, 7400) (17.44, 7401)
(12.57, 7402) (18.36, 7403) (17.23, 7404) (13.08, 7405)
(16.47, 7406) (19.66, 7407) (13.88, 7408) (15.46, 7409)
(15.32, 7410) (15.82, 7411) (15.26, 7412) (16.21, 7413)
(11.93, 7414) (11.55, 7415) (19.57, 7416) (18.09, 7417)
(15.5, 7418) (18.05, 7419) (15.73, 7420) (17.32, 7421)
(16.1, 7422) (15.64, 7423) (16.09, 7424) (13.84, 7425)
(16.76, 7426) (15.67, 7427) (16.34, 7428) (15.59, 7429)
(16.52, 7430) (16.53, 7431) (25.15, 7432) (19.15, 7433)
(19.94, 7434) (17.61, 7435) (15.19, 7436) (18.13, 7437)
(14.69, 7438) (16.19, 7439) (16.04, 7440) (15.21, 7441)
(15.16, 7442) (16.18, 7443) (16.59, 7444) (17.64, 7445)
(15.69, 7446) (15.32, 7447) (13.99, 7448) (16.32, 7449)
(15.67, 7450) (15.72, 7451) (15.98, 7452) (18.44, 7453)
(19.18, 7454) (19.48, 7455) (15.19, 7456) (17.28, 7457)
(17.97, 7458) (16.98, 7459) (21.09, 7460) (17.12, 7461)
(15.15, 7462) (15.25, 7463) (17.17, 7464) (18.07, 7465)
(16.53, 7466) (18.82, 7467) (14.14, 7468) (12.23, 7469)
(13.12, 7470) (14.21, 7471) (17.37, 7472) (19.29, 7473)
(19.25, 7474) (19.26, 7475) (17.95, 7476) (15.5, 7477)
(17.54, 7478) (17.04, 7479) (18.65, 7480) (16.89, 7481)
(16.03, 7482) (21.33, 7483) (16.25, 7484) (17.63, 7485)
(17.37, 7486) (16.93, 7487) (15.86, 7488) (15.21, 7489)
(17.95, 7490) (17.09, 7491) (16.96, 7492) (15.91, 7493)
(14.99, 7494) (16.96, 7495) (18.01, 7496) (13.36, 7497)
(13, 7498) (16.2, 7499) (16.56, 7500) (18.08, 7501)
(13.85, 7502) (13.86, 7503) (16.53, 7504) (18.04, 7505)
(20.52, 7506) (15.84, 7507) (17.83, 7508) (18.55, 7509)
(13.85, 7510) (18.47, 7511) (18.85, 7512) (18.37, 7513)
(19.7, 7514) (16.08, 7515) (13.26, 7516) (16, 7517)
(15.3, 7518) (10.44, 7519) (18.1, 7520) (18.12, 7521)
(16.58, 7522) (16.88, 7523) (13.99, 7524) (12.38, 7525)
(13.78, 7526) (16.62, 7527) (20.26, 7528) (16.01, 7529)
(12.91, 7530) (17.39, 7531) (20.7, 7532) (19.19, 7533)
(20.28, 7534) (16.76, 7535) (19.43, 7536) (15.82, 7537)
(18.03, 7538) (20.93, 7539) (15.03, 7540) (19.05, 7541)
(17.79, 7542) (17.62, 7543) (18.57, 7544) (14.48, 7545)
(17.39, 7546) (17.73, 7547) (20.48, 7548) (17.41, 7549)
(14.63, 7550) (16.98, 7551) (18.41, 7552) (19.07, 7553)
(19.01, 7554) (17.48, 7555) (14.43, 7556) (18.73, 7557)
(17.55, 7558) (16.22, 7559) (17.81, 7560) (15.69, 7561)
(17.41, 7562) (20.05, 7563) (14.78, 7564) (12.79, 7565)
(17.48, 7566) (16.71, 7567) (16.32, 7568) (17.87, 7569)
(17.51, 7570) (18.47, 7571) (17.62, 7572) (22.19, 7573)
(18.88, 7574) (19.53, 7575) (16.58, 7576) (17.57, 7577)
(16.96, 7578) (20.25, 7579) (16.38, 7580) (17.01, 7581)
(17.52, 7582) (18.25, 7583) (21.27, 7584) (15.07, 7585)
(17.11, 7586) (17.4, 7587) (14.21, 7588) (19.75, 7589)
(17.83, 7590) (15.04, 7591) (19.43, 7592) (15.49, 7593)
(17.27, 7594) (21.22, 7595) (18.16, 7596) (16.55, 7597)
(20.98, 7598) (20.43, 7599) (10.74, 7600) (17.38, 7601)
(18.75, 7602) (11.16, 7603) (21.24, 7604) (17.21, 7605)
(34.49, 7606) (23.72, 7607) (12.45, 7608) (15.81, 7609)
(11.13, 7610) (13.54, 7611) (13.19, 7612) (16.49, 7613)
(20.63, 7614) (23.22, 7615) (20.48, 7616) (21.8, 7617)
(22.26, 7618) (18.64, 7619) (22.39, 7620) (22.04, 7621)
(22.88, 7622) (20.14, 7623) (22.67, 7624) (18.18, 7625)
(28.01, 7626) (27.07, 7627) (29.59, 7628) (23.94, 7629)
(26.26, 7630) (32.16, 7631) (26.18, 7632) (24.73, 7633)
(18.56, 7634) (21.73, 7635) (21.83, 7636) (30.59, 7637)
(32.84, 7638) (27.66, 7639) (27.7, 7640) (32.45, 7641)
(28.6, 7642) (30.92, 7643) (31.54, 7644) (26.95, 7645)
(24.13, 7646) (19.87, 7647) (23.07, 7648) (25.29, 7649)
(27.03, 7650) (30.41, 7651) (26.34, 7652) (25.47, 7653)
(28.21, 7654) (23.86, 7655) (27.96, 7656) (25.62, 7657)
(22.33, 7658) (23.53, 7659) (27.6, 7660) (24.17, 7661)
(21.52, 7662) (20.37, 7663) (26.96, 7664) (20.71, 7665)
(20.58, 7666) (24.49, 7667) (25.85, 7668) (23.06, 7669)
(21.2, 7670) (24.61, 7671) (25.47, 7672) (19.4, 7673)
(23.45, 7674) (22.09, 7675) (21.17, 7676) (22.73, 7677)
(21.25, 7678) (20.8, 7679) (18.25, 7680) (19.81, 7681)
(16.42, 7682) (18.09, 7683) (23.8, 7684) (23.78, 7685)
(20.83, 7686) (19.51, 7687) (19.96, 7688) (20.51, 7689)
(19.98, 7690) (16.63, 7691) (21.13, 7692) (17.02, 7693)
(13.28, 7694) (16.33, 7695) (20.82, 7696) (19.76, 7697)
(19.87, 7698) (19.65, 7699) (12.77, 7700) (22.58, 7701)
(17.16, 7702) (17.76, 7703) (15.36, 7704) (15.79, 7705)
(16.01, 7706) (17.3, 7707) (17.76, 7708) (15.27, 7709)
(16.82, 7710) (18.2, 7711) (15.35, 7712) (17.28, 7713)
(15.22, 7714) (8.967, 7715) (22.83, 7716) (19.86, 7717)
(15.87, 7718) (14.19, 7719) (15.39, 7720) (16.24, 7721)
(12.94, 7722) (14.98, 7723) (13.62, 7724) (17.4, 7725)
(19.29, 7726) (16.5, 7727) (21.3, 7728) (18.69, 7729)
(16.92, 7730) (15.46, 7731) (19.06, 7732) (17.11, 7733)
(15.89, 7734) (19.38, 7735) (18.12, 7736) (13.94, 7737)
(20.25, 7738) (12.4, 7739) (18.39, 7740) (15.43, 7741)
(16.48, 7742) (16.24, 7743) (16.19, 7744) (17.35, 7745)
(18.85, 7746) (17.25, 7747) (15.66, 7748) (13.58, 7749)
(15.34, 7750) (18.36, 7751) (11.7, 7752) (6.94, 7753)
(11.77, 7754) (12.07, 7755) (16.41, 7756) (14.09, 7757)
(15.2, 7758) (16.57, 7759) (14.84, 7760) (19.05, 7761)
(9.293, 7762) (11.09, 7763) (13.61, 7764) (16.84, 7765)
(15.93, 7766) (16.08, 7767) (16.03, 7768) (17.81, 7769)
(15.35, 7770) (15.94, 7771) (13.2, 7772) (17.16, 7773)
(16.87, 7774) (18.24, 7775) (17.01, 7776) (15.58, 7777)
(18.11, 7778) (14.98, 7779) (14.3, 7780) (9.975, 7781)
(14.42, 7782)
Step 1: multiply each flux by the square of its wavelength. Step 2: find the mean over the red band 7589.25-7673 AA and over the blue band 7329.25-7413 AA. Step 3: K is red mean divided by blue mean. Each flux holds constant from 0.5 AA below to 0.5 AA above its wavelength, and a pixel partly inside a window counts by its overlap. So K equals 1.59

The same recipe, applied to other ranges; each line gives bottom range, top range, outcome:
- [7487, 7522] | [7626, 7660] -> 1.68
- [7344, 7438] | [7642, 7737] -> 1.38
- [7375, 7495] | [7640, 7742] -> 1.33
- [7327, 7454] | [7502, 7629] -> 1.20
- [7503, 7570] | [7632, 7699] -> 1.41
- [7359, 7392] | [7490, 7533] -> 1.08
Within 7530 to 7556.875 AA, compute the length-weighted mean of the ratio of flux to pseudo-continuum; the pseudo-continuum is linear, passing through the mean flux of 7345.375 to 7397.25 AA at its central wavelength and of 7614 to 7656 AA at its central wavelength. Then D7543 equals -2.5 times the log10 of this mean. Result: 0.23 mag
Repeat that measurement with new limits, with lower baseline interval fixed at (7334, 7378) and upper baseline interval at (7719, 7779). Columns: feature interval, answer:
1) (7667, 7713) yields -0.23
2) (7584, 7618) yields -0.15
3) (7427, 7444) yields -0.11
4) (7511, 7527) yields -0.03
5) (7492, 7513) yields -0.07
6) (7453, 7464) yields -0.13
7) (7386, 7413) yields 0.02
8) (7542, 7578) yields -0.12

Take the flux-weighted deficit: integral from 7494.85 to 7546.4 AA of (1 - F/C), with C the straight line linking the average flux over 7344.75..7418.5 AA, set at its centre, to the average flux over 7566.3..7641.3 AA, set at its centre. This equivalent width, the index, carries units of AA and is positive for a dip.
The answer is 4.8 AA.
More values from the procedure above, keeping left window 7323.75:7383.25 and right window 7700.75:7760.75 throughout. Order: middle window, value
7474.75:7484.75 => -1.3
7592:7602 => -1.2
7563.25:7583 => -2.1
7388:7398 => 0.6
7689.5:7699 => -1.3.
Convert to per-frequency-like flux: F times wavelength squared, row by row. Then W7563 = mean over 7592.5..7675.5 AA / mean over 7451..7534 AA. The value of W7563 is 1.4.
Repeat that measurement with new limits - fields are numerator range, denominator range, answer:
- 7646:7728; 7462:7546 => 1.26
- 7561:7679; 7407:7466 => 1.36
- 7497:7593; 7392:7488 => 1.07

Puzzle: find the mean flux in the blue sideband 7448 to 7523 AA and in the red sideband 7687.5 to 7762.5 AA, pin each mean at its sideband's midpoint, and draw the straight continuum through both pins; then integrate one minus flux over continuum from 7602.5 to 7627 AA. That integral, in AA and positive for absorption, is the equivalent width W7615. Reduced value -4.82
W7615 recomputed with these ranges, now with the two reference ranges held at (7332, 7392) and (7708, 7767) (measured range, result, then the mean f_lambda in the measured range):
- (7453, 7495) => -4.1 AA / 17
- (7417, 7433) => -1.4 AA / 16.8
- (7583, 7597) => -1.7 AA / 17.6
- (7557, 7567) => -0.7 AA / 16.8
